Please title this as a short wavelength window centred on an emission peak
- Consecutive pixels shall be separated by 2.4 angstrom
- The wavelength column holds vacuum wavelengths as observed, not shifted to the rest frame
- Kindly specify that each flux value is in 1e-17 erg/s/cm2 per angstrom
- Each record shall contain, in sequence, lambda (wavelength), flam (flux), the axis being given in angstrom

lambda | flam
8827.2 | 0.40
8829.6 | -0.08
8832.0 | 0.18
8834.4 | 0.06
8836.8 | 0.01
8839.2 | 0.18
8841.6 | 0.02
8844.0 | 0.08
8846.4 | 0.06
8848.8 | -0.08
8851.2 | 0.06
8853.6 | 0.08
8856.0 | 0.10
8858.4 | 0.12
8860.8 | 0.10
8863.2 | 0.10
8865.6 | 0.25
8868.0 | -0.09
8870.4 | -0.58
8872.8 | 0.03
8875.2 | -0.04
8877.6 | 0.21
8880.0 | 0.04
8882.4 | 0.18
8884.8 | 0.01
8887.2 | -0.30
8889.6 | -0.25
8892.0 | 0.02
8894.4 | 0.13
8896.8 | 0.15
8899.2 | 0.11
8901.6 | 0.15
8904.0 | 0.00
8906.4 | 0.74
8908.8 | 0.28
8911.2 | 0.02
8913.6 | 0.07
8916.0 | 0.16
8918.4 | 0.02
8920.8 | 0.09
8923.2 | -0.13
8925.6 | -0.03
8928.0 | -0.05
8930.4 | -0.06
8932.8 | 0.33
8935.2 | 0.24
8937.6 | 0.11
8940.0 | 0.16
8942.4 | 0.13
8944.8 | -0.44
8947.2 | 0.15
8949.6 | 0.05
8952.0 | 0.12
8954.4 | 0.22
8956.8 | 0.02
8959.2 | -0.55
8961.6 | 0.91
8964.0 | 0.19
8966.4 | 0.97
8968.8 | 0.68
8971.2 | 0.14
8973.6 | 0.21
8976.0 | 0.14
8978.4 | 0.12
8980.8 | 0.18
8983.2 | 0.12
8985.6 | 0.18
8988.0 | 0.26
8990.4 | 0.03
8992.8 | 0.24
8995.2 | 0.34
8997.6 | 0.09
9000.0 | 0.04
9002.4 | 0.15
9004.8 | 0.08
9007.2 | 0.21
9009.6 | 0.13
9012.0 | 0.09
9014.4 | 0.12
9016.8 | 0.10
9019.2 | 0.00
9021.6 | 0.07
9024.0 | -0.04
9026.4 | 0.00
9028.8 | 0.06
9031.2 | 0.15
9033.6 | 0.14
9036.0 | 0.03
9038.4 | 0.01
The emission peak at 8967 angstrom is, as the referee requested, H-beta 4861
